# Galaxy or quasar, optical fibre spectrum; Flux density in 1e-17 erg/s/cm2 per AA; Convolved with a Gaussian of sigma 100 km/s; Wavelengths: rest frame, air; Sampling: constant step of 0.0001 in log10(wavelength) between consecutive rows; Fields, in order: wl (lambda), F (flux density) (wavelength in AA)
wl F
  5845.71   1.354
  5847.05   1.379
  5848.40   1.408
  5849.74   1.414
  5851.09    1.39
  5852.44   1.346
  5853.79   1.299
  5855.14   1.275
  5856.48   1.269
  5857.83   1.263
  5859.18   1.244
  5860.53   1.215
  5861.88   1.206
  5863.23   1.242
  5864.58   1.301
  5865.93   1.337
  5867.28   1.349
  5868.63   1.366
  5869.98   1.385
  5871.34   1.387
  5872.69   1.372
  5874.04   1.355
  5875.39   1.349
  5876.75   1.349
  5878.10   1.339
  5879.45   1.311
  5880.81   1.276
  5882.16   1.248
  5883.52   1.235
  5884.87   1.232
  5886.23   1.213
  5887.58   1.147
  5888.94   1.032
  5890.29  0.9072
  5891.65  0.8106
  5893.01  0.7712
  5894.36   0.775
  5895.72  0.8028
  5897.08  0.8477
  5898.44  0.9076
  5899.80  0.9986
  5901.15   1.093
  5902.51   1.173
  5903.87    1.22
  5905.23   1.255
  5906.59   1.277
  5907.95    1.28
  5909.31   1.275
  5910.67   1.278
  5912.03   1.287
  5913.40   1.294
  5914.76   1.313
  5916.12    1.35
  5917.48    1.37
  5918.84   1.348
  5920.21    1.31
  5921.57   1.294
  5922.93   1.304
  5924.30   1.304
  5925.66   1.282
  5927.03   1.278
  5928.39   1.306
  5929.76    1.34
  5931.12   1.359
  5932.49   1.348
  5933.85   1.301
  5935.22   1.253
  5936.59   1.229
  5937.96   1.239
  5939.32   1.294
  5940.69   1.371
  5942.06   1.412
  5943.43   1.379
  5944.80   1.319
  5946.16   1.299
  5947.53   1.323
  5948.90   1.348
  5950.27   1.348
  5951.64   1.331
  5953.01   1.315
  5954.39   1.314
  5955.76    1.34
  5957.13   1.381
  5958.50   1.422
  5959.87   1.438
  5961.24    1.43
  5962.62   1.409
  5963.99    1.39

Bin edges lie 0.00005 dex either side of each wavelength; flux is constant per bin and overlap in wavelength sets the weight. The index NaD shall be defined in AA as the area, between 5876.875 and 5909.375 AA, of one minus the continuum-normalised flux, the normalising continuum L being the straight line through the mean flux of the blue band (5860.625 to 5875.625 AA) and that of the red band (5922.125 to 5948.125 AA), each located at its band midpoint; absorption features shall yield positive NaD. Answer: 5.4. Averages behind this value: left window 1.33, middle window 1.1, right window 1.31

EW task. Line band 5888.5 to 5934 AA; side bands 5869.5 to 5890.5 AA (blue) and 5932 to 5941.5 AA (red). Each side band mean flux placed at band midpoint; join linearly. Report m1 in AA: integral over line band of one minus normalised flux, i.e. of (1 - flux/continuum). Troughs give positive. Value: 3.60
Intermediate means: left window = 1.27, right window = 1.29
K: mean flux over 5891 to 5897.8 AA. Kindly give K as 0.802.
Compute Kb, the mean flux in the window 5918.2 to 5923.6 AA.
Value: 1.31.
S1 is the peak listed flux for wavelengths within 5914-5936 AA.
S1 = 1.37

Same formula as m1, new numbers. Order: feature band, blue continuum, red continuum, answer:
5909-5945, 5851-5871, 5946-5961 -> 0.7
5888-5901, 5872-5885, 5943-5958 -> 4.2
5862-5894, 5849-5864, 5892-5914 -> -0.7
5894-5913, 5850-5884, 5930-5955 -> 2.9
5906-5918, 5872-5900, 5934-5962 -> -1.0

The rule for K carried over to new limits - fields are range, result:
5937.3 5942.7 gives 1.33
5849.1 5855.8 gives 1.34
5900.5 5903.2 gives 1.13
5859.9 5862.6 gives 1.21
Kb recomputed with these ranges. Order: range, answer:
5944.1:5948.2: 1.32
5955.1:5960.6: 1.4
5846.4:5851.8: 1.4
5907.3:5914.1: 1.28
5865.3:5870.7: 1.36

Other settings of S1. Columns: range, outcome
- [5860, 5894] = 1.387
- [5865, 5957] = 1.412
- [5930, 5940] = 1.359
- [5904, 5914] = 1.294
